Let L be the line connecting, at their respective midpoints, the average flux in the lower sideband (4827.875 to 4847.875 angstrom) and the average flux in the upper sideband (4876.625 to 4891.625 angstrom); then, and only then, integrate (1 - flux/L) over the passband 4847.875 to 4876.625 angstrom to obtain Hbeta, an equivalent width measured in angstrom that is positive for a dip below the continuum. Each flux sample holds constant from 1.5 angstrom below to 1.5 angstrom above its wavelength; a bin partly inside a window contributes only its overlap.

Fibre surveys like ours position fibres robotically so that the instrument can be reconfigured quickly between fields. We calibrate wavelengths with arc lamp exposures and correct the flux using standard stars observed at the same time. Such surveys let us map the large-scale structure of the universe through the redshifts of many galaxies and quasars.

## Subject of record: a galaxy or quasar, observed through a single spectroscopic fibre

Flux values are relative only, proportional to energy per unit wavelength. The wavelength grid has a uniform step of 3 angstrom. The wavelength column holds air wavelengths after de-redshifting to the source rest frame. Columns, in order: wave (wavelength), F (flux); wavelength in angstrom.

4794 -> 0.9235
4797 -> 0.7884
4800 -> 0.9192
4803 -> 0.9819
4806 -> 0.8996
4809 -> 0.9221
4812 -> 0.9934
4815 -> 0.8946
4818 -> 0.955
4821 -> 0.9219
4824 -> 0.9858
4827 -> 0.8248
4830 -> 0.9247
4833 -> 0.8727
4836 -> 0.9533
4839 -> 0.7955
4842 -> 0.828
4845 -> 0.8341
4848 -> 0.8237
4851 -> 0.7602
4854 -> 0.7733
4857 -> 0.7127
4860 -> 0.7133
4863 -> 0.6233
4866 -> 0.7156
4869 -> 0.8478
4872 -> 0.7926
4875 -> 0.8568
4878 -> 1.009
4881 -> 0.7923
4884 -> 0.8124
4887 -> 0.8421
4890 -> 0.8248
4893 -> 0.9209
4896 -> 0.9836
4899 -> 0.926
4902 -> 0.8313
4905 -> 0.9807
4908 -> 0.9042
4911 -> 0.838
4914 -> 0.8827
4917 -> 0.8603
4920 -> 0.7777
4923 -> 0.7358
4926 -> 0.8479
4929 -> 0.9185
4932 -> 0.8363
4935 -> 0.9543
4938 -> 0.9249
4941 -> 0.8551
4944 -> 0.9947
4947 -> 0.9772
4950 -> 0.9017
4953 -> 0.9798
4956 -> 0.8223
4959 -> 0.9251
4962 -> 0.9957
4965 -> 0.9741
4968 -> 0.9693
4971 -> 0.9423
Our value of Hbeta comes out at 3.3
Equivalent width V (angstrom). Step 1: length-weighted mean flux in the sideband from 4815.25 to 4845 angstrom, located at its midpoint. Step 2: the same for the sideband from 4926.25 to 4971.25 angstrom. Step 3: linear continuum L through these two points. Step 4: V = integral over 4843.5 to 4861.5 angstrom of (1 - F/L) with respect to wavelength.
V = 2.6 angstrom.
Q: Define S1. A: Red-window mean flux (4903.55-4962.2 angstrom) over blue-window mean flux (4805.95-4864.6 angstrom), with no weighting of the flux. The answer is 1.05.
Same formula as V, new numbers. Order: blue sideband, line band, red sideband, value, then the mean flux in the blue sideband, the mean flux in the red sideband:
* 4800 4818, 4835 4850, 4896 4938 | 1.3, 0.938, 0.875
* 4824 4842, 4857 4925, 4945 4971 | 5.5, 0.88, 0.944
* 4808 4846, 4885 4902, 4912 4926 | -1.0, 0.901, 0.819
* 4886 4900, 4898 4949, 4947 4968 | 1.9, 0.901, 0.939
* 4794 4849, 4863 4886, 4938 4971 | 2.4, 0.897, 0.939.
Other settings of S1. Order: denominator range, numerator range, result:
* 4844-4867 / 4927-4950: 1.24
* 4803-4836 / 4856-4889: 0.86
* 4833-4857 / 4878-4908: 1.08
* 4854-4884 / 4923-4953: 1.15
